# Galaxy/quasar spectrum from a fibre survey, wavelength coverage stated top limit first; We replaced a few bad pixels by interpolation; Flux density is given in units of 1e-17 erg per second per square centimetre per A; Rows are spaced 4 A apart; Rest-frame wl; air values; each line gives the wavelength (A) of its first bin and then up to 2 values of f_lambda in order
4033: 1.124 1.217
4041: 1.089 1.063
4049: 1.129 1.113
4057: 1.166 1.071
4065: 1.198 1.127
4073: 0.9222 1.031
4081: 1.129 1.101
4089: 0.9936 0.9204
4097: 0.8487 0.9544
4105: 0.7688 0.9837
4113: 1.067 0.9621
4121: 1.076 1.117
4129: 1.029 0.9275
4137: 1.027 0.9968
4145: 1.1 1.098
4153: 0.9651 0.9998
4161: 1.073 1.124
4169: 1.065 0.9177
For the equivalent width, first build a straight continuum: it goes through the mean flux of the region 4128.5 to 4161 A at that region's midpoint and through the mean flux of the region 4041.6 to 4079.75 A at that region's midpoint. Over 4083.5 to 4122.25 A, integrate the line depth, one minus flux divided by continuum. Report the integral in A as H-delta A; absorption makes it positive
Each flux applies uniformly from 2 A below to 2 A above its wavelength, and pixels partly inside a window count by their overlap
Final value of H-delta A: 3.4 A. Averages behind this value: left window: 1.09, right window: 1.02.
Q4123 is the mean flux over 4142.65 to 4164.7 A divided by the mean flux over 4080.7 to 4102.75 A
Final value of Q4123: 1.1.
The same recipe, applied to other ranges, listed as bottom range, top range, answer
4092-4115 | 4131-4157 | 1.10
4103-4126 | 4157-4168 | 1.09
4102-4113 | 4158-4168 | 1.18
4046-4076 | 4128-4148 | 0.93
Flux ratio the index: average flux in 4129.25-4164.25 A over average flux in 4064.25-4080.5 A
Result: 0.96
